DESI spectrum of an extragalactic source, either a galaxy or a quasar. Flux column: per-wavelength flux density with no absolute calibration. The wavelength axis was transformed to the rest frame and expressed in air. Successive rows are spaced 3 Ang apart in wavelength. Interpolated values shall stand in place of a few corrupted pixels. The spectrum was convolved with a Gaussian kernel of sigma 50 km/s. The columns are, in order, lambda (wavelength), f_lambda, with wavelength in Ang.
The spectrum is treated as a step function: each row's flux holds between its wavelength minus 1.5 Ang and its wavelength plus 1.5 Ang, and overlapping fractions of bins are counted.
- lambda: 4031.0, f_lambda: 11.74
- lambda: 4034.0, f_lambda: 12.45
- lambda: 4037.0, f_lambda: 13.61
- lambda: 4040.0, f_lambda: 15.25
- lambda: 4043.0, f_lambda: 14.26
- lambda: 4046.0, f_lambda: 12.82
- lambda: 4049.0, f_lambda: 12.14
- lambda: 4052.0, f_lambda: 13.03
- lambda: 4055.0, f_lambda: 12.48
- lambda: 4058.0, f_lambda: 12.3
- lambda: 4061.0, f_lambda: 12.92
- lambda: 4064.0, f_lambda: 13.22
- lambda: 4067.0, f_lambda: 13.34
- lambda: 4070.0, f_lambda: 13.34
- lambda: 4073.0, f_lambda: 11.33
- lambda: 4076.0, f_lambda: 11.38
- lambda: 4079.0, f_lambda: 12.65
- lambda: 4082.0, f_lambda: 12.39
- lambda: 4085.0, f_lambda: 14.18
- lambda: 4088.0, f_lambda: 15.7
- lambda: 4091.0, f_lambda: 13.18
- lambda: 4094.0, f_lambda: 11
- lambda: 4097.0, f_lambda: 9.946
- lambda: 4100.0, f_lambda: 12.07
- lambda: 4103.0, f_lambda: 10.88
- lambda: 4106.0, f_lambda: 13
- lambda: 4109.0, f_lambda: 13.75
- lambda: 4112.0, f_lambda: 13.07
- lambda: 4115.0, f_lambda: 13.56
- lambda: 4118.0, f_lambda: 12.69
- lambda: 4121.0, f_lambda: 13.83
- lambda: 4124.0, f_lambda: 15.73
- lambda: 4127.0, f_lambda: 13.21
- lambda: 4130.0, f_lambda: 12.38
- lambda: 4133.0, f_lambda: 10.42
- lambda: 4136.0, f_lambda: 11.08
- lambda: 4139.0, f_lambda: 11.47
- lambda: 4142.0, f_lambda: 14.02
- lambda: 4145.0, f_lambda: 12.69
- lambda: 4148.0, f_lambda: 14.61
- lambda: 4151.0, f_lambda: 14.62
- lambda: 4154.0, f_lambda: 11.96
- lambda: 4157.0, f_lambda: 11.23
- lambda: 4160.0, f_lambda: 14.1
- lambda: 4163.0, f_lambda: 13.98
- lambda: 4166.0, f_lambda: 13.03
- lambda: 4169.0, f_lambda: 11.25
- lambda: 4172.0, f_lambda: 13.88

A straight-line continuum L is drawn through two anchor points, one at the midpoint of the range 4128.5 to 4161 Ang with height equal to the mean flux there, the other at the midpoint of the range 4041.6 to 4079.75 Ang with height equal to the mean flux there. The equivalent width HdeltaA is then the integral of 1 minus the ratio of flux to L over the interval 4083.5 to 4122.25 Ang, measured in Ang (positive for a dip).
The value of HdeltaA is -0.6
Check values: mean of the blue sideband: 12.7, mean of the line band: 12.8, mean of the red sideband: 12.6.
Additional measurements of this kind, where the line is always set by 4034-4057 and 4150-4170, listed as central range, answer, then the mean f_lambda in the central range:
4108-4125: -0.89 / 13.7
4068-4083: 1.06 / 12.2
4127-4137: 1.07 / 11.6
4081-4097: 0.16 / 13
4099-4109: 0.64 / 12.2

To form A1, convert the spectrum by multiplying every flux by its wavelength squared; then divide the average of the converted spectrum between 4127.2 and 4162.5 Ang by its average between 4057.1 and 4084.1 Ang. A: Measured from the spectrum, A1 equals 1.0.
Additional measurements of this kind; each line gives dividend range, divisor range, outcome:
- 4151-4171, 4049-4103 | 1.06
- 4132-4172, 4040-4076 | 1.04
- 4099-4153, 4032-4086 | 1.04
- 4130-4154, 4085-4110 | 1.03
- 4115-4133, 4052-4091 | 1.05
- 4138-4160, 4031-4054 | 1.04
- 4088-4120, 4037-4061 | 0.97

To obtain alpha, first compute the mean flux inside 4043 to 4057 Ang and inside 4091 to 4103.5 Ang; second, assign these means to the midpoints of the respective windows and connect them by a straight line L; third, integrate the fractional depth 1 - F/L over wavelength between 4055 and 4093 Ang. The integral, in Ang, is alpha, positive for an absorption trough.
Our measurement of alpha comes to -3.1 Ang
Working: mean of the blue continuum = 12.8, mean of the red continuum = 11.2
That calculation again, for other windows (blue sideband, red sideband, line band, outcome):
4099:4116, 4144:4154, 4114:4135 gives 0.1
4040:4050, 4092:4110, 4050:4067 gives 0.3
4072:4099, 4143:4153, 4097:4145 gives 2.1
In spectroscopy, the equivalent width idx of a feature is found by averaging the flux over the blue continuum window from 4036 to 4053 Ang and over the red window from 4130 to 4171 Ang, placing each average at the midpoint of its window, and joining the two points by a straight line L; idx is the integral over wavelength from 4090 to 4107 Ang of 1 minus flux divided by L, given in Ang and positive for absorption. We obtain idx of 1.9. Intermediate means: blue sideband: 13.5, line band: 11.6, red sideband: 12.7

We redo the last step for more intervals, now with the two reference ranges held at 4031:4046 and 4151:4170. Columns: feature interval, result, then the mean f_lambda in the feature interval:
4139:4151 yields -0.7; 13.6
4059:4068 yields 0.2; 13.1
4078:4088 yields -0.2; 13.5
